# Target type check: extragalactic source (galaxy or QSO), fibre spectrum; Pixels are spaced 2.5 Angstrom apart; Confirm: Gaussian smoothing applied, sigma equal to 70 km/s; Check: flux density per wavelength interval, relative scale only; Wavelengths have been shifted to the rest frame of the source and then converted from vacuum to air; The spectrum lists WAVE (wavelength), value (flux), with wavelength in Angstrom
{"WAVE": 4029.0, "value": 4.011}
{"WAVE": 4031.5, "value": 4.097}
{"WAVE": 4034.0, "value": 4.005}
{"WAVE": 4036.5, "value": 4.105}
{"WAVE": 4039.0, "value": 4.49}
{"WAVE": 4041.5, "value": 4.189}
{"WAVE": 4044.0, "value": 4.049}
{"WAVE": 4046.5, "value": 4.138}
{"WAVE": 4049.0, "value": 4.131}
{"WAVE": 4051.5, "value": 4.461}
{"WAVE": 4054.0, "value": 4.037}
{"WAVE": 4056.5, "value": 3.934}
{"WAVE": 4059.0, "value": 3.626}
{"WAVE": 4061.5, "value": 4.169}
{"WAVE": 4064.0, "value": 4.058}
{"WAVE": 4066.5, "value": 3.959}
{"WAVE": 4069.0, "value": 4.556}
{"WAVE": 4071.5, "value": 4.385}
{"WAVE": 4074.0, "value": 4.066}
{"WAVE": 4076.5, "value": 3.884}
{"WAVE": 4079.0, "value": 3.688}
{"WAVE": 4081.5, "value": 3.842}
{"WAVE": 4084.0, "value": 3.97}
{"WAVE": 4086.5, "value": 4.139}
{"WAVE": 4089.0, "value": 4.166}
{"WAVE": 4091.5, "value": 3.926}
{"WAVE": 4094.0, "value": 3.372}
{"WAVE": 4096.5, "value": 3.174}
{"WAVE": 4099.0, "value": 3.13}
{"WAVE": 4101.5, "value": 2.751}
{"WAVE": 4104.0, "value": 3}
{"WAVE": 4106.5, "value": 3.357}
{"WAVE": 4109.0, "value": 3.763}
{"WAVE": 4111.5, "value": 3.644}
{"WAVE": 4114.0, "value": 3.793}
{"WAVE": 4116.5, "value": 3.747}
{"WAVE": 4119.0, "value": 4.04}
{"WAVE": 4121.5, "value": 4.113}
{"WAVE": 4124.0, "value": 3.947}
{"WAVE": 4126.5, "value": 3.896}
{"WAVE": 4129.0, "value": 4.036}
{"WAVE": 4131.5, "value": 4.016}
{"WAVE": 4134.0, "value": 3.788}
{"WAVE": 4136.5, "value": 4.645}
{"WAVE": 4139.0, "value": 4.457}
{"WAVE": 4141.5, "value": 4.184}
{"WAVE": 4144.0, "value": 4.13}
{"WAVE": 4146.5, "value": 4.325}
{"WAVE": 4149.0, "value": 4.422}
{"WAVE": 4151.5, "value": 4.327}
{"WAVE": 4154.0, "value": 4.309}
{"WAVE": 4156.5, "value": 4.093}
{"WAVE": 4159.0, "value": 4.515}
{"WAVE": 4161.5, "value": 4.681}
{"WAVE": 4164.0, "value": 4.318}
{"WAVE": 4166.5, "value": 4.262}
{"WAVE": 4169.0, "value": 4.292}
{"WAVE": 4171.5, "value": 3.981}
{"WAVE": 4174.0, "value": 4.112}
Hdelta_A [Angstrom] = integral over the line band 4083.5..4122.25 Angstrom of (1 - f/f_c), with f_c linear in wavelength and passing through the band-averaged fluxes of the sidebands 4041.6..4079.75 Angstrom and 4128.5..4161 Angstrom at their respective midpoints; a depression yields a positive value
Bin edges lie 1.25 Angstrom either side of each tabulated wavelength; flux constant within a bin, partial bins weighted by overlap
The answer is 5.2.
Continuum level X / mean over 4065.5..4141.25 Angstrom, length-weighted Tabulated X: 3.85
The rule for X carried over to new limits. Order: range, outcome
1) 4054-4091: 4.03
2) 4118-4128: 4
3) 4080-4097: 3.82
